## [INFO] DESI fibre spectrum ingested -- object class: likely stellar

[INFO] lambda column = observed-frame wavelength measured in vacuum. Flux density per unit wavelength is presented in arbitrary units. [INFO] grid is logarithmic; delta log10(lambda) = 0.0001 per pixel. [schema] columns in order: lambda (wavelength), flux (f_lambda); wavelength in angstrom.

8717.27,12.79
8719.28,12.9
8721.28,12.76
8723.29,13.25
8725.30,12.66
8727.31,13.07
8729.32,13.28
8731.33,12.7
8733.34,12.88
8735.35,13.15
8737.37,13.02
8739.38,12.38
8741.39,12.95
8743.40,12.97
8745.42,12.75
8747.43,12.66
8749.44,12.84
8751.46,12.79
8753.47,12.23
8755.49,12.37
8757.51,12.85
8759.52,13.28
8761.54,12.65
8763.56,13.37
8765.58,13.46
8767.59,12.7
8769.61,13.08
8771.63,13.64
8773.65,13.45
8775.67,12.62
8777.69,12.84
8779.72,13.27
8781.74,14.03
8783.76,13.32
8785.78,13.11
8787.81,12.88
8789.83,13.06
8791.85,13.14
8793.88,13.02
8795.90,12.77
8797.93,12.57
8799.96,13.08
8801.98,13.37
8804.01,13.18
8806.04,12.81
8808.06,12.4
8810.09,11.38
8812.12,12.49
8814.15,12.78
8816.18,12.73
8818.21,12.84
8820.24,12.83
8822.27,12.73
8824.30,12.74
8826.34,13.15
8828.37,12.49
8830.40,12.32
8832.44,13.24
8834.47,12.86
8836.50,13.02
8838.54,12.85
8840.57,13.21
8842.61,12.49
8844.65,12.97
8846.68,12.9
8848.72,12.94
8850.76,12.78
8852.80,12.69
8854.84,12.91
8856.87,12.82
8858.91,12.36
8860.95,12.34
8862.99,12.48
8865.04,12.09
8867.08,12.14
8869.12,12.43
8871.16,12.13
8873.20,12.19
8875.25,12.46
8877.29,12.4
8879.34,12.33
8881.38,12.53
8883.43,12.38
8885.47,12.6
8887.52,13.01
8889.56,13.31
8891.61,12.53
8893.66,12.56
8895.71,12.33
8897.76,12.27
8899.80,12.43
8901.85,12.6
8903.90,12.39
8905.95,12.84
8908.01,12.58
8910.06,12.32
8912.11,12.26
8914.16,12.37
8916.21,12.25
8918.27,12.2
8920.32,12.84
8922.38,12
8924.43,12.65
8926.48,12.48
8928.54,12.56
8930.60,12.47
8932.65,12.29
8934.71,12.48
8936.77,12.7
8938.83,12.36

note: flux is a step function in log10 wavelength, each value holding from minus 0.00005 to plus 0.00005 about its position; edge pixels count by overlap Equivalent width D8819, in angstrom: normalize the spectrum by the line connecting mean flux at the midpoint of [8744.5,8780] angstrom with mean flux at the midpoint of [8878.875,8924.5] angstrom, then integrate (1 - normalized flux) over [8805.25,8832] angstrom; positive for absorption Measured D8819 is 0.32 angstrom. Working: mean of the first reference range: 12.9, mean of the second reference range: 12.5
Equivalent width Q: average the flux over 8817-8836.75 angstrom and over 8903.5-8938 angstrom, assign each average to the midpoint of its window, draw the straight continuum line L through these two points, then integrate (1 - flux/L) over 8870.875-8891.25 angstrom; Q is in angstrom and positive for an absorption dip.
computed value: 0.1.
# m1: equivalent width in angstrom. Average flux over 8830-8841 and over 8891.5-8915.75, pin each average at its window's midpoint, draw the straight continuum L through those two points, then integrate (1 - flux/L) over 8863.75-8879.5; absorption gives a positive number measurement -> 0.5 angstrom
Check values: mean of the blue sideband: 12.9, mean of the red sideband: 12.5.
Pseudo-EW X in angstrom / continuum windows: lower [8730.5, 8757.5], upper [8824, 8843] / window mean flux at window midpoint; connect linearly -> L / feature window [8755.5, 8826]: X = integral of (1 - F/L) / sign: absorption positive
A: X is -0.8 angstrom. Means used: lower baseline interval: 12.7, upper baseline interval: 12.8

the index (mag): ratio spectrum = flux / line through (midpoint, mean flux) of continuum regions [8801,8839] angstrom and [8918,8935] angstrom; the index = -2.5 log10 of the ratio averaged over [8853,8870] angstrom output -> 0.01 mag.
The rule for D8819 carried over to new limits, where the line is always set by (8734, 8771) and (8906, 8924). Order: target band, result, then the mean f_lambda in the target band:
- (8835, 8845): -0.23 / 12.9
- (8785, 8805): -0.43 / 13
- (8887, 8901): -0.19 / 12.6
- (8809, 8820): 0.19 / 12.5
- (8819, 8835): -0.18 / 12.8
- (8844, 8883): 0.08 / 12.5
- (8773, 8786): -0.45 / 13.2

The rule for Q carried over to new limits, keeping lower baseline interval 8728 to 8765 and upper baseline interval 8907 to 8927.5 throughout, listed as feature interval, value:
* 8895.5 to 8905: 0.02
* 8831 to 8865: -0.53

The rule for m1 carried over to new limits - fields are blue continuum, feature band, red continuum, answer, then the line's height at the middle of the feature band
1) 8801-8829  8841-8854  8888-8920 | -0.2 angstrom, 12.6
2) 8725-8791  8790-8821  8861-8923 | 0.1 angstrom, 12.8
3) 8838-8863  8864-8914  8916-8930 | 0.5 angstrom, 12.6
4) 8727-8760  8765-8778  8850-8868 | -0.4 angstrom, 12.7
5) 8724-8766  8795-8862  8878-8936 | -0.5 angstrom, 12.7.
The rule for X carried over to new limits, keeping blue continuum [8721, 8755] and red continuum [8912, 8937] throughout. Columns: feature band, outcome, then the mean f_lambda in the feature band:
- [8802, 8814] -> 0.1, 12.6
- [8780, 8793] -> -0.5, 13.3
